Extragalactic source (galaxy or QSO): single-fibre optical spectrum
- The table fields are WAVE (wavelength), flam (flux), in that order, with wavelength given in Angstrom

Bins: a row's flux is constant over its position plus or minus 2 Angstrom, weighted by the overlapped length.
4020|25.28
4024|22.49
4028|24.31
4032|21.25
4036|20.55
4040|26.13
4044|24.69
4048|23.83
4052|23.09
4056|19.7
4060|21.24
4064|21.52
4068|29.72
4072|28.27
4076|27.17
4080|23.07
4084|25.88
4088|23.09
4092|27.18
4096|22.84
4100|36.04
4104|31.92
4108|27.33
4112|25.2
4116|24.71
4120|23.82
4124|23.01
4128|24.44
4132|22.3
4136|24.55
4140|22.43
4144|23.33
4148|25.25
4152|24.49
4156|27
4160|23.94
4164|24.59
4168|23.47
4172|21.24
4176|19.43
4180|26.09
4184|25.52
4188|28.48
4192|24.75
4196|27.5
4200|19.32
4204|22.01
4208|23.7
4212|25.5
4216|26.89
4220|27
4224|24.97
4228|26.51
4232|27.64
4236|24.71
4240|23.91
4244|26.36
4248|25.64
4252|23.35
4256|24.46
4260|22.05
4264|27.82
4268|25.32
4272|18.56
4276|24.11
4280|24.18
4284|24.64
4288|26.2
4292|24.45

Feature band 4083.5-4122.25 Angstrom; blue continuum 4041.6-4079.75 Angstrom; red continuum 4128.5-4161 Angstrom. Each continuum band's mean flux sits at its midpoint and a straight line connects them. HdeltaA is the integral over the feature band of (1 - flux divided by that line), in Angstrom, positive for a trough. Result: -4.09 Angstrom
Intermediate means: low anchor 24.3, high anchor 24.2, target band 26.8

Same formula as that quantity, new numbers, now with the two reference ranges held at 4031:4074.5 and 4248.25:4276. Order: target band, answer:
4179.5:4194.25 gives -1.5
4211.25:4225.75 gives -1.5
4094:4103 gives -2.3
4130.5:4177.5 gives 0.4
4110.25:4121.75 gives -0.4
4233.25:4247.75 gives -0.9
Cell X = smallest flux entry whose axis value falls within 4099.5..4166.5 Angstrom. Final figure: 22.3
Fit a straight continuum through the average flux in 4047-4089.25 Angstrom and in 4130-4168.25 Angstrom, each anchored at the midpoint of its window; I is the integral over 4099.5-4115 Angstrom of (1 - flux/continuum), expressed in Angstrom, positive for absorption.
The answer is -3.2 Angstrom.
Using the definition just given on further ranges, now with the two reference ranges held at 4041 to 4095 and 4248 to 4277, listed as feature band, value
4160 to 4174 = 0.5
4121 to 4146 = 0.9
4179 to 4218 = -1.5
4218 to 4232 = -1.4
